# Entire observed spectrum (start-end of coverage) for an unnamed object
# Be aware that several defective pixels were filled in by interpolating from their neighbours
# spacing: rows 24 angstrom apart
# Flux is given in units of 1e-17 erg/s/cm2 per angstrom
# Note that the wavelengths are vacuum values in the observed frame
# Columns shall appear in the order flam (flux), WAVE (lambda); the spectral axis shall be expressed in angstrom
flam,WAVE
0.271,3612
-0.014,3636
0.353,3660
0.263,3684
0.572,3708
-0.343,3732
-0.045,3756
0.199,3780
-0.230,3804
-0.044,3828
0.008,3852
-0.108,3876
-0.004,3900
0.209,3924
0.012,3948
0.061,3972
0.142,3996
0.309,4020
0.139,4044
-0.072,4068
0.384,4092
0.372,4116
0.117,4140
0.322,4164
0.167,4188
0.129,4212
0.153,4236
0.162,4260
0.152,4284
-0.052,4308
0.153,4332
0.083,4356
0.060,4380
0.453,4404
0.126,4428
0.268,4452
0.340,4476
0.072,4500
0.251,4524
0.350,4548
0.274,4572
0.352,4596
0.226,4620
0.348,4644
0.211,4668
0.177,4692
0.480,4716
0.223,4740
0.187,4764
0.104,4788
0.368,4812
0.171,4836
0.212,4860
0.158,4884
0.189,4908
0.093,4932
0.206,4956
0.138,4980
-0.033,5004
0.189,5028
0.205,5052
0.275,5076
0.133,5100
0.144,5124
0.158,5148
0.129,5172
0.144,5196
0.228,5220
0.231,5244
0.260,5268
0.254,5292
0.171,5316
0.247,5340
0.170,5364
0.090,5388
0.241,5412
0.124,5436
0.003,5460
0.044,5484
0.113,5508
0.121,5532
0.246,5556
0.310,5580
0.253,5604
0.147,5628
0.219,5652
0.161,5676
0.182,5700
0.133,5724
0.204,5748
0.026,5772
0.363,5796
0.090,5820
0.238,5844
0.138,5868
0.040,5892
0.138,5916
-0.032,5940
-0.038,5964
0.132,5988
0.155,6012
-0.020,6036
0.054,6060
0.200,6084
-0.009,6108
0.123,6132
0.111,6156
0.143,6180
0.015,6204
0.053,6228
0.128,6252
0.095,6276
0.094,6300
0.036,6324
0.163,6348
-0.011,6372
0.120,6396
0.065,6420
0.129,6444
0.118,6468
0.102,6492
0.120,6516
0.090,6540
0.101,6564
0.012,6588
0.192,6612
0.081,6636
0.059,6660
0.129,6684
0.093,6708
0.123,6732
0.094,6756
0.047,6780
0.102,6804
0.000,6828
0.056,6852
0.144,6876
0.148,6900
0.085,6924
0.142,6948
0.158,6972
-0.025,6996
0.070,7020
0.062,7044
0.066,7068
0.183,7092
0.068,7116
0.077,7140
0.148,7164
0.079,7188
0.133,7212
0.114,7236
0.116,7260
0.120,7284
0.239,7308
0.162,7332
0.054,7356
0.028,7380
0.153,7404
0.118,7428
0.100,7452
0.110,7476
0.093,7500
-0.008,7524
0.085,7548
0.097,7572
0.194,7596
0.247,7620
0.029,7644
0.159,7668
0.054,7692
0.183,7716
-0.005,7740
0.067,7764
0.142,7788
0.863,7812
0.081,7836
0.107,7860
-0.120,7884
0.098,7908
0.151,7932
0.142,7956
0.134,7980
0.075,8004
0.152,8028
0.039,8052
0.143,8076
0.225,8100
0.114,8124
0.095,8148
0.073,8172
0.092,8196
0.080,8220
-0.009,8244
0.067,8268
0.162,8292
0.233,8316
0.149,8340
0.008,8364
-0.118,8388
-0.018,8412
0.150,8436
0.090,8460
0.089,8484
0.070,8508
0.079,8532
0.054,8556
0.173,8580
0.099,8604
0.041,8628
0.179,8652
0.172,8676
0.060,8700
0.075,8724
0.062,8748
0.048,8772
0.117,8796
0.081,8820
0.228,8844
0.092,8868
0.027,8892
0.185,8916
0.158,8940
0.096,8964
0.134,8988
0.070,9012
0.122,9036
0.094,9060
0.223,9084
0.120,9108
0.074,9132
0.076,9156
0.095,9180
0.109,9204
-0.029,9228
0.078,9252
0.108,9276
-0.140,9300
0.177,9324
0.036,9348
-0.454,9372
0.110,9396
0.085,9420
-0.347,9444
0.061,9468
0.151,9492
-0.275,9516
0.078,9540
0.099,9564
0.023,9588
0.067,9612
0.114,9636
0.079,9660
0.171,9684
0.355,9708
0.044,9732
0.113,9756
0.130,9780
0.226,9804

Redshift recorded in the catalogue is 1.09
